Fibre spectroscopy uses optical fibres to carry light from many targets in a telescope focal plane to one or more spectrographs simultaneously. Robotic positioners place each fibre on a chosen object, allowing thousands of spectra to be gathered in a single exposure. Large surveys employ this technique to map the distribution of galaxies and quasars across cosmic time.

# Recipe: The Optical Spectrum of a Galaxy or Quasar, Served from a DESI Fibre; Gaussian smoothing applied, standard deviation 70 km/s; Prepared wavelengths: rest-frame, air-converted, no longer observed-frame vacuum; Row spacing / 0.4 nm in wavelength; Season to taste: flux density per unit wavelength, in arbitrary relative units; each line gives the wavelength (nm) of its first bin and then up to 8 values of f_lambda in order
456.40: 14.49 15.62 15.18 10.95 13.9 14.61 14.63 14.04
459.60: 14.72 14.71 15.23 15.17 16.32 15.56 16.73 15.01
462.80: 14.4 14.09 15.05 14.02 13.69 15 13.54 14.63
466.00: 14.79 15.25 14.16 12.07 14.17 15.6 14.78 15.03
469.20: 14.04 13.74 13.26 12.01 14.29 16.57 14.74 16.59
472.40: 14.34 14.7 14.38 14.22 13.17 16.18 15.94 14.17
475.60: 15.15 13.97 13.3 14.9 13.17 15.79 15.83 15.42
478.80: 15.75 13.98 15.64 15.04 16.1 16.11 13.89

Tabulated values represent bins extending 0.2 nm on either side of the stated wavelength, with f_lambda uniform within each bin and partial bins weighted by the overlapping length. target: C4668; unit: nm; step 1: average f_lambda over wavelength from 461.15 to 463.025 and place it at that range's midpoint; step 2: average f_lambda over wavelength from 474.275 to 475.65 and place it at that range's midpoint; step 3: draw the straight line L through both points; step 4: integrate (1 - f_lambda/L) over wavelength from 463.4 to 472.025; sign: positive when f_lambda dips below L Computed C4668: 0.60 nm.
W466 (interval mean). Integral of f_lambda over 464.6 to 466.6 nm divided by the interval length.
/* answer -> 14.6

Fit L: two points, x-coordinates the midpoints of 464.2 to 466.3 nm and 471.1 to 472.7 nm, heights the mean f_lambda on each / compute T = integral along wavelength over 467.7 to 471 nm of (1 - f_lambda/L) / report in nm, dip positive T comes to 0.20 nm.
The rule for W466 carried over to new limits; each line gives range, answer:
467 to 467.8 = 13.1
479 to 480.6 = 15.2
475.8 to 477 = 14.1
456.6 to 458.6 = 14.1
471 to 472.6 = 15.6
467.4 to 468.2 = 14.9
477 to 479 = 15.2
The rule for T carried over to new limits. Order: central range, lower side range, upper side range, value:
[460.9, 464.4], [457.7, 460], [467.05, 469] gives -0.18 nm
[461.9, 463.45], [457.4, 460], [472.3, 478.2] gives -0.10 nm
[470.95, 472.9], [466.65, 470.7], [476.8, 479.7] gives -0.15 nm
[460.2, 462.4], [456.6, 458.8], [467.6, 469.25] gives -0.21 nm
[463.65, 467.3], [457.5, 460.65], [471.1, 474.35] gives 0.07 nm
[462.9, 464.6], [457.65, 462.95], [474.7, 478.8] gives 0.07 nm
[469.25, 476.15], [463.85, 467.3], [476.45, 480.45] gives 0.06 nm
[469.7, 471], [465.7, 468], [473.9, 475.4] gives 0.12 nm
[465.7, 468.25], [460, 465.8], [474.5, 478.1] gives 0.08 nm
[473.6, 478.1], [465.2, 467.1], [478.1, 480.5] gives 0.13 nm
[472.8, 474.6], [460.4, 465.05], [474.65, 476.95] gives 0.01 nm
